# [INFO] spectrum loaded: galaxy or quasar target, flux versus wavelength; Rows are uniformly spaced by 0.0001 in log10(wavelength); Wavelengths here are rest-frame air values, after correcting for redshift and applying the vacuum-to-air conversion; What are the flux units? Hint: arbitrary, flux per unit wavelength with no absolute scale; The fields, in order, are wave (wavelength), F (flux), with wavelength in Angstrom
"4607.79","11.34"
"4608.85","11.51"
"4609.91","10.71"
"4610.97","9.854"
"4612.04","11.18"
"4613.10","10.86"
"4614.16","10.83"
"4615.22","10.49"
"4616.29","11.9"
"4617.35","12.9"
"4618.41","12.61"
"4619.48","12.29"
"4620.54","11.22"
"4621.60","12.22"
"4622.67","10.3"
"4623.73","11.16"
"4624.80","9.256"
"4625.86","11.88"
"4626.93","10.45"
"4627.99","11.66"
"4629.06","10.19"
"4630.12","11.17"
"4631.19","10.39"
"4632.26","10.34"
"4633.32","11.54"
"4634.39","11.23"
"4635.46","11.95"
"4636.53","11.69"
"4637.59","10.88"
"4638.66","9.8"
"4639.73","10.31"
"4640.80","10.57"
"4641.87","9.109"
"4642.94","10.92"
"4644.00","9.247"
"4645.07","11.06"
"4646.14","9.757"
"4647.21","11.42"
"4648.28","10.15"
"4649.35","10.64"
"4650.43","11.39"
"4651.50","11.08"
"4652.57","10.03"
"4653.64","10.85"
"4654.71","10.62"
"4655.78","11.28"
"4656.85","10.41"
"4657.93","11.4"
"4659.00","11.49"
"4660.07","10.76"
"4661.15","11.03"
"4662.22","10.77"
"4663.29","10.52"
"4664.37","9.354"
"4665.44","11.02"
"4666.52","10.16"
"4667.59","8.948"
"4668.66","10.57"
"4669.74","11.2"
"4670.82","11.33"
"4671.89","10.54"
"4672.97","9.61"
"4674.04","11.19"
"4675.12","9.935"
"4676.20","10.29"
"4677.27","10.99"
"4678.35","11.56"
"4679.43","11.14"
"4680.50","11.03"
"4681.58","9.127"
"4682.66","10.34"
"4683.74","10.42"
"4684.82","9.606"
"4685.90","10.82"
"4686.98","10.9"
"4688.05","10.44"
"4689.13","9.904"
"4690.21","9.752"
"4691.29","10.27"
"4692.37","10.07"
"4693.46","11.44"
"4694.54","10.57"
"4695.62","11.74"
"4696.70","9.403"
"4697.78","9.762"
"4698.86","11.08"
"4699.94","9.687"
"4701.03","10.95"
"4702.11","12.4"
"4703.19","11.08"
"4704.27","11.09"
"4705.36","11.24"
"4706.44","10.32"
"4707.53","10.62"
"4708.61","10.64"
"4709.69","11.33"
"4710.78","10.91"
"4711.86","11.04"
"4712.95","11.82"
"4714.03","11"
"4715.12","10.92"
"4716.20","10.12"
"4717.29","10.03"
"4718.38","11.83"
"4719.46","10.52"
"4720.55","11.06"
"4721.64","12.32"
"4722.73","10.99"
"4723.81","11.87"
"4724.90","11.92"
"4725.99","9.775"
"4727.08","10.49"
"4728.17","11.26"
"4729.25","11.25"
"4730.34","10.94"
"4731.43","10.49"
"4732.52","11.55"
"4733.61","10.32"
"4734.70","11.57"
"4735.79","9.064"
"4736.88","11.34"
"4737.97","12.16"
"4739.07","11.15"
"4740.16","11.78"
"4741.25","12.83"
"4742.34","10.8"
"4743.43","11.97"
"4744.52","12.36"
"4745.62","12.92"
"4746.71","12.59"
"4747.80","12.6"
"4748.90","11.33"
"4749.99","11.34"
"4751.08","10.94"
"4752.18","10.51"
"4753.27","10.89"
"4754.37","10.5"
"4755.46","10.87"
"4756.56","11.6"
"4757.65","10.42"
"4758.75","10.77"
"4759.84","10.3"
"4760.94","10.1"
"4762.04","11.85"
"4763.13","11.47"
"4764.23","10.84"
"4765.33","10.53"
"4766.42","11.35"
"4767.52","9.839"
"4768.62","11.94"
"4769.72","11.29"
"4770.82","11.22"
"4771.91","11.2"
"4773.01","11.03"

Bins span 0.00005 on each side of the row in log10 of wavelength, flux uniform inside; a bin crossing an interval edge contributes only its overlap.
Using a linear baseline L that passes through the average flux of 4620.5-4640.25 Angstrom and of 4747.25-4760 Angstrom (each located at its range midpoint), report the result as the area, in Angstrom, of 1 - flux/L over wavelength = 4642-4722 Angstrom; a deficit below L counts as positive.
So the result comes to 2.2 Angstrom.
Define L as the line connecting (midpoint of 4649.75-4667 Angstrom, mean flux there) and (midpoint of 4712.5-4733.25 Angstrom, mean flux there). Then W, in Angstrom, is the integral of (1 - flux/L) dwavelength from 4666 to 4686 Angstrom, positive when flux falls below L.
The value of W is 0.7 Angstrom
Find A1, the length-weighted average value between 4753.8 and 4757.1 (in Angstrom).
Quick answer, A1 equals 11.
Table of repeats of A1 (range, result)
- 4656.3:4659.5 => 11.1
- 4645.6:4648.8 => 10.4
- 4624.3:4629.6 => 10.7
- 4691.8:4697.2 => 10.6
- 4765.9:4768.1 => 10.6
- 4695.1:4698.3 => 10.3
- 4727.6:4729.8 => 11.3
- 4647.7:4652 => 10.8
